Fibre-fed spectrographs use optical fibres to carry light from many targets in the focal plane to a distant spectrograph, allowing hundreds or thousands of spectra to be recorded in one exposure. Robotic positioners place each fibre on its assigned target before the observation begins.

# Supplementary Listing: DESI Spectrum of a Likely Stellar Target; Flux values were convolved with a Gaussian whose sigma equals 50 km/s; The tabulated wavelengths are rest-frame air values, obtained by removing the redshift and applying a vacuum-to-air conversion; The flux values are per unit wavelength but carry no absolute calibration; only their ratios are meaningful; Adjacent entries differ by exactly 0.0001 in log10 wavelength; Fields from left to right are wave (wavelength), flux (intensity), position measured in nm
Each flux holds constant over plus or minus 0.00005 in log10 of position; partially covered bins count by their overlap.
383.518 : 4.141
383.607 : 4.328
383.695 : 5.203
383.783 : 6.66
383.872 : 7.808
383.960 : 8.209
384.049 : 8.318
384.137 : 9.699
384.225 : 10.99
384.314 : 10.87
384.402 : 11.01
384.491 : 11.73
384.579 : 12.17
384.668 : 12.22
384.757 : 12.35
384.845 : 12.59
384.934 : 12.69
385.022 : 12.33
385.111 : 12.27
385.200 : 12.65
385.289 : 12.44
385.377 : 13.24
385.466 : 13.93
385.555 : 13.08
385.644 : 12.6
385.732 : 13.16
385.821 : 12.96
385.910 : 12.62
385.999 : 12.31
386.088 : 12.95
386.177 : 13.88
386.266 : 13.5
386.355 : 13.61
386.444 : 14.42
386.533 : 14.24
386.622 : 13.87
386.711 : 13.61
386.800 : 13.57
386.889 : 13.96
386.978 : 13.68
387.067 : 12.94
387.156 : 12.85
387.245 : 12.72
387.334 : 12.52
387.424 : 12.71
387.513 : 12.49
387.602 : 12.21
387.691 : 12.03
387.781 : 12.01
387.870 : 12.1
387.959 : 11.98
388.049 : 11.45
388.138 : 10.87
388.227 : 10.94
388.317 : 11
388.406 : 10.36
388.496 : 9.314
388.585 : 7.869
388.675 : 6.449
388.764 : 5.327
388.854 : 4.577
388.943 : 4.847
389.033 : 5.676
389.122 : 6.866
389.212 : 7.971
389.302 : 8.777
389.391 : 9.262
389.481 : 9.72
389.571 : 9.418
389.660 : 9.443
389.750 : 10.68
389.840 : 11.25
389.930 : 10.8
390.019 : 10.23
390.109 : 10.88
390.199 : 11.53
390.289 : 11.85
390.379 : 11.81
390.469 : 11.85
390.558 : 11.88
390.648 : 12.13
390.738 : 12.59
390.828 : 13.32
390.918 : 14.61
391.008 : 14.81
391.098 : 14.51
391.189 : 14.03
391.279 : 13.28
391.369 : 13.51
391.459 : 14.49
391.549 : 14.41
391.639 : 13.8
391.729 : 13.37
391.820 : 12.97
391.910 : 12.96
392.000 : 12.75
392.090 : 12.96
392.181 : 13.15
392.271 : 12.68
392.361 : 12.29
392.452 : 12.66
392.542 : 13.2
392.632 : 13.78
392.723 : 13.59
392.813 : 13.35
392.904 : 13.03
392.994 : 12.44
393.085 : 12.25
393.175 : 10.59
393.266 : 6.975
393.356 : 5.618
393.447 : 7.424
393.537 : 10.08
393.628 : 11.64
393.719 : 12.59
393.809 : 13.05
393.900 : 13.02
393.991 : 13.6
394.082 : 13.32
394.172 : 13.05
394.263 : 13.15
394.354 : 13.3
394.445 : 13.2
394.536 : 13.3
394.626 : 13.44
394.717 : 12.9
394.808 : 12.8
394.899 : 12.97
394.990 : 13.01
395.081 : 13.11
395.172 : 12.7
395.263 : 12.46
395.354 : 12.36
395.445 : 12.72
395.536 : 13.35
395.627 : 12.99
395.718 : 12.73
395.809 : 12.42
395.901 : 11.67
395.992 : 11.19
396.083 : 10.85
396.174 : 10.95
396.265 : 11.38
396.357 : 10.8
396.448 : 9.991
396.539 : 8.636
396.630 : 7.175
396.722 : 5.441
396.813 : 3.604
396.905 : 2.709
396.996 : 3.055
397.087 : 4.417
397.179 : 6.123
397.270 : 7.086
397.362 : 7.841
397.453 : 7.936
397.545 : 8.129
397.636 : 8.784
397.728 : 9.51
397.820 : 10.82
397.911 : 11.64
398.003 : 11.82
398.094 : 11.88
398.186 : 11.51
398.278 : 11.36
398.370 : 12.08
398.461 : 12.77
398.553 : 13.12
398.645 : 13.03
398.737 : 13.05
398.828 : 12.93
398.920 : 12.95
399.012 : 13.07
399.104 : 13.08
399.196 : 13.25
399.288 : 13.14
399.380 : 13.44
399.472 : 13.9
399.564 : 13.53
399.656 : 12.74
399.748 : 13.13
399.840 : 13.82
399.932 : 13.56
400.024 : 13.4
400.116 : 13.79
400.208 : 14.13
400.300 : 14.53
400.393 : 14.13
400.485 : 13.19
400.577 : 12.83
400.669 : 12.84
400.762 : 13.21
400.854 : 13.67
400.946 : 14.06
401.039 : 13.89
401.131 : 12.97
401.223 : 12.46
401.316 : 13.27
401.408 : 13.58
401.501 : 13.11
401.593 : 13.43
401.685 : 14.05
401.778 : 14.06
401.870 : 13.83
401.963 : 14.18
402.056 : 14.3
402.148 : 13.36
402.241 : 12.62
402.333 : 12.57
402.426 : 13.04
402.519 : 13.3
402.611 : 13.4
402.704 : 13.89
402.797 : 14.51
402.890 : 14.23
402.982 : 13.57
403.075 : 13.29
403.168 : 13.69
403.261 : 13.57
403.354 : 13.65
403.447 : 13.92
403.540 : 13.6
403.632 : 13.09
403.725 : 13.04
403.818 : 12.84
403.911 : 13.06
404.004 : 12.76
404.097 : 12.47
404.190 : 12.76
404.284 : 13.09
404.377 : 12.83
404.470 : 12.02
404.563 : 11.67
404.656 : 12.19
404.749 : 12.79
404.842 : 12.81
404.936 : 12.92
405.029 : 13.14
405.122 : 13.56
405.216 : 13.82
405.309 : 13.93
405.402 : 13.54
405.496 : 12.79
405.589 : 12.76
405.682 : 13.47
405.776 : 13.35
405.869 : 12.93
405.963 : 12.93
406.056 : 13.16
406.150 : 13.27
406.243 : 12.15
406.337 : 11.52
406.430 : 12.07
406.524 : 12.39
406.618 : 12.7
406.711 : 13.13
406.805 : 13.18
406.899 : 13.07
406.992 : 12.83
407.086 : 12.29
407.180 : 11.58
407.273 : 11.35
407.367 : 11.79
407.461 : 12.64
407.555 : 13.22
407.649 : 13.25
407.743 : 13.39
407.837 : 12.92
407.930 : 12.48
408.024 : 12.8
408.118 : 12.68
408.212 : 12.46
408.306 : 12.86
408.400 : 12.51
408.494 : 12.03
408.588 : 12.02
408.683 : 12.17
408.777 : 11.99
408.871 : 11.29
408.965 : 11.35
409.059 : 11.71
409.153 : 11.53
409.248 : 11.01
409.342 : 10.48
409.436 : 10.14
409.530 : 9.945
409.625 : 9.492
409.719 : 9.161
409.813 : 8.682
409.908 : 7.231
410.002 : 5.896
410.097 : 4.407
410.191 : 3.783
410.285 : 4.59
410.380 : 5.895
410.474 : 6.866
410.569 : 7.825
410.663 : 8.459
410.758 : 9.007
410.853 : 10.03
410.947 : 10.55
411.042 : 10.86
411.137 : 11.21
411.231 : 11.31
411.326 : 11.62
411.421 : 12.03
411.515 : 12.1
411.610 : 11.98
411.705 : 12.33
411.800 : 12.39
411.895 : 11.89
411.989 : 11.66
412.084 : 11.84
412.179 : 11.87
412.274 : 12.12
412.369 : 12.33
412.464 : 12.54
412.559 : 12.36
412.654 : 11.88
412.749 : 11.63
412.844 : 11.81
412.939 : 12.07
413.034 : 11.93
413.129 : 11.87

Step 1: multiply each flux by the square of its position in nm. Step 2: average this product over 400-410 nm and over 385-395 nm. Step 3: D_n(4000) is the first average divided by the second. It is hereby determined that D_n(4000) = 1.15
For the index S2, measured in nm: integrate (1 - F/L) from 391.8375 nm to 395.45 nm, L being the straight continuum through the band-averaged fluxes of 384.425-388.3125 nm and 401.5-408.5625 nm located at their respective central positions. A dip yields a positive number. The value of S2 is 0.14 nm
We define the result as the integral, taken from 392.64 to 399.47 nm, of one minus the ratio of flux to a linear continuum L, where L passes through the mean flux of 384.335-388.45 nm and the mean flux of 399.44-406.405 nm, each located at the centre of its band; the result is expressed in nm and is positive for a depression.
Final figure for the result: 0.99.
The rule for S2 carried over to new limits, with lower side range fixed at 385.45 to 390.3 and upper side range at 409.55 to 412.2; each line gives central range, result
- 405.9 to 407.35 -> -0.41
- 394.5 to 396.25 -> -0.31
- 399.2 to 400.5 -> -0.42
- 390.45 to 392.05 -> -0.37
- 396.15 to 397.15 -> 0.33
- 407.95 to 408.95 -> -0.27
